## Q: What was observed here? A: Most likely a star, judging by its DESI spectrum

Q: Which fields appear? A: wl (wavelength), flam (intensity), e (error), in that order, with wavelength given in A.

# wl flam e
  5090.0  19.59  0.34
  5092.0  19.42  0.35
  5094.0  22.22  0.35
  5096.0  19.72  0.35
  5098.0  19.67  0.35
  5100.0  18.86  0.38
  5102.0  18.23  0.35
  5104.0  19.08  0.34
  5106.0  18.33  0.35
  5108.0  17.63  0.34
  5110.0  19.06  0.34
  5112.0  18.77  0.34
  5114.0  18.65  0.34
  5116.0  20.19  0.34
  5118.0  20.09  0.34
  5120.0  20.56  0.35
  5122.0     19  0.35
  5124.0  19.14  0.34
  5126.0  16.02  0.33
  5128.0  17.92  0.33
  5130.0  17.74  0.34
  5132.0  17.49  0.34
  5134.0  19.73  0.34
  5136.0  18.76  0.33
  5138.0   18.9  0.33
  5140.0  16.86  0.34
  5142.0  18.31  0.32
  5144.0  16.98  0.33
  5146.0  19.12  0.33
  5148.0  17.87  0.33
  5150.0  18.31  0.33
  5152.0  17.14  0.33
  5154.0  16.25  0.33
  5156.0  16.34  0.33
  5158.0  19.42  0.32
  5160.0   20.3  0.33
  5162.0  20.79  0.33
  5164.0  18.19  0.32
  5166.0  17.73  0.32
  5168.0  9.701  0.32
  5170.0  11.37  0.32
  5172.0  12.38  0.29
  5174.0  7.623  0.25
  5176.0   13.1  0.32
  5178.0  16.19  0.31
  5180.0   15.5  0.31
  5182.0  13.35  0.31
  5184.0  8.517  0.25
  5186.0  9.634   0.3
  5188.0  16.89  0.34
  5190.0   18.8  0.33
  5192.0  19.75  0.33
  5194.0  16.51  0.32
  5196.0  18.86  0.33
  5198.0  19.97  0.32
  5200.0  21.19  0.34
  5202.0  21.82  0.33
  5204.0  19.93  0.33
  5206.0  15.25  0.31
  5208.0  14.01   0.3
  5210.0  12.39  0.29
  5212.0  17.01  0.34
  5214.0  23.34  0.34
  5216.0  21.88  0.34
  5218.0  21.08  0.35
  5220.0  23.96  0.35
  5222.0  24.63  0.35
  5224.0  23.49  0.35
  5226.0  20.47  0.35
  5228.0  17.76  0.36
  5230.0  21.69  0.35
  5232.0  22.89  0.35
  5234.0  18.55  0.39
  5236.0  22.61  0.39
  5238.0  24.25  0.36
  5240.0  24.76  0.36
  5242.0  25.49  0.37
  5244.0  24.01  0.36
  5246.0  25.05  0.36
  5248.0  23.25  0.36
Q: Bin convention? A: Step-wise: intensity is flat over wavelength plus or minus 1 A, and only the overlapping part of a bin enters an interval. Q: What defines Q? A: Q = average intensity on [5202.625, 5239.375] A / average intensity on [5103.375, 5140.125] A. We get 1.09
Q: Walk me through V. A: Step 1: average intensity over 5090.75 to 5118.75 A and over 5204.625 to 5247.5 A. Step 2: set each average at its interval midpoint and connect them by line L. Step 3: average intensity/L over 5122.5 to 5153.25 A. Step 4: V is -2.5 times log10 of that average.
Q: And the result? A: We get 0.10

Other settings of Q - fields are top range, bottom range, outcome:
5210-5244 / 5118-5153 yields 1.20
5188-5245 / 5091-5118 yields 1.07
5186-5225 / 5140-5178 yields 1.19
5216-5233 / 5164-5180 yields 1.68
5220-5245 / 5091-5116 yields 1.18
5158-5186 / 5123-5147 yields 0.79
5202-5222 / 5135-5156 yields 1.08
